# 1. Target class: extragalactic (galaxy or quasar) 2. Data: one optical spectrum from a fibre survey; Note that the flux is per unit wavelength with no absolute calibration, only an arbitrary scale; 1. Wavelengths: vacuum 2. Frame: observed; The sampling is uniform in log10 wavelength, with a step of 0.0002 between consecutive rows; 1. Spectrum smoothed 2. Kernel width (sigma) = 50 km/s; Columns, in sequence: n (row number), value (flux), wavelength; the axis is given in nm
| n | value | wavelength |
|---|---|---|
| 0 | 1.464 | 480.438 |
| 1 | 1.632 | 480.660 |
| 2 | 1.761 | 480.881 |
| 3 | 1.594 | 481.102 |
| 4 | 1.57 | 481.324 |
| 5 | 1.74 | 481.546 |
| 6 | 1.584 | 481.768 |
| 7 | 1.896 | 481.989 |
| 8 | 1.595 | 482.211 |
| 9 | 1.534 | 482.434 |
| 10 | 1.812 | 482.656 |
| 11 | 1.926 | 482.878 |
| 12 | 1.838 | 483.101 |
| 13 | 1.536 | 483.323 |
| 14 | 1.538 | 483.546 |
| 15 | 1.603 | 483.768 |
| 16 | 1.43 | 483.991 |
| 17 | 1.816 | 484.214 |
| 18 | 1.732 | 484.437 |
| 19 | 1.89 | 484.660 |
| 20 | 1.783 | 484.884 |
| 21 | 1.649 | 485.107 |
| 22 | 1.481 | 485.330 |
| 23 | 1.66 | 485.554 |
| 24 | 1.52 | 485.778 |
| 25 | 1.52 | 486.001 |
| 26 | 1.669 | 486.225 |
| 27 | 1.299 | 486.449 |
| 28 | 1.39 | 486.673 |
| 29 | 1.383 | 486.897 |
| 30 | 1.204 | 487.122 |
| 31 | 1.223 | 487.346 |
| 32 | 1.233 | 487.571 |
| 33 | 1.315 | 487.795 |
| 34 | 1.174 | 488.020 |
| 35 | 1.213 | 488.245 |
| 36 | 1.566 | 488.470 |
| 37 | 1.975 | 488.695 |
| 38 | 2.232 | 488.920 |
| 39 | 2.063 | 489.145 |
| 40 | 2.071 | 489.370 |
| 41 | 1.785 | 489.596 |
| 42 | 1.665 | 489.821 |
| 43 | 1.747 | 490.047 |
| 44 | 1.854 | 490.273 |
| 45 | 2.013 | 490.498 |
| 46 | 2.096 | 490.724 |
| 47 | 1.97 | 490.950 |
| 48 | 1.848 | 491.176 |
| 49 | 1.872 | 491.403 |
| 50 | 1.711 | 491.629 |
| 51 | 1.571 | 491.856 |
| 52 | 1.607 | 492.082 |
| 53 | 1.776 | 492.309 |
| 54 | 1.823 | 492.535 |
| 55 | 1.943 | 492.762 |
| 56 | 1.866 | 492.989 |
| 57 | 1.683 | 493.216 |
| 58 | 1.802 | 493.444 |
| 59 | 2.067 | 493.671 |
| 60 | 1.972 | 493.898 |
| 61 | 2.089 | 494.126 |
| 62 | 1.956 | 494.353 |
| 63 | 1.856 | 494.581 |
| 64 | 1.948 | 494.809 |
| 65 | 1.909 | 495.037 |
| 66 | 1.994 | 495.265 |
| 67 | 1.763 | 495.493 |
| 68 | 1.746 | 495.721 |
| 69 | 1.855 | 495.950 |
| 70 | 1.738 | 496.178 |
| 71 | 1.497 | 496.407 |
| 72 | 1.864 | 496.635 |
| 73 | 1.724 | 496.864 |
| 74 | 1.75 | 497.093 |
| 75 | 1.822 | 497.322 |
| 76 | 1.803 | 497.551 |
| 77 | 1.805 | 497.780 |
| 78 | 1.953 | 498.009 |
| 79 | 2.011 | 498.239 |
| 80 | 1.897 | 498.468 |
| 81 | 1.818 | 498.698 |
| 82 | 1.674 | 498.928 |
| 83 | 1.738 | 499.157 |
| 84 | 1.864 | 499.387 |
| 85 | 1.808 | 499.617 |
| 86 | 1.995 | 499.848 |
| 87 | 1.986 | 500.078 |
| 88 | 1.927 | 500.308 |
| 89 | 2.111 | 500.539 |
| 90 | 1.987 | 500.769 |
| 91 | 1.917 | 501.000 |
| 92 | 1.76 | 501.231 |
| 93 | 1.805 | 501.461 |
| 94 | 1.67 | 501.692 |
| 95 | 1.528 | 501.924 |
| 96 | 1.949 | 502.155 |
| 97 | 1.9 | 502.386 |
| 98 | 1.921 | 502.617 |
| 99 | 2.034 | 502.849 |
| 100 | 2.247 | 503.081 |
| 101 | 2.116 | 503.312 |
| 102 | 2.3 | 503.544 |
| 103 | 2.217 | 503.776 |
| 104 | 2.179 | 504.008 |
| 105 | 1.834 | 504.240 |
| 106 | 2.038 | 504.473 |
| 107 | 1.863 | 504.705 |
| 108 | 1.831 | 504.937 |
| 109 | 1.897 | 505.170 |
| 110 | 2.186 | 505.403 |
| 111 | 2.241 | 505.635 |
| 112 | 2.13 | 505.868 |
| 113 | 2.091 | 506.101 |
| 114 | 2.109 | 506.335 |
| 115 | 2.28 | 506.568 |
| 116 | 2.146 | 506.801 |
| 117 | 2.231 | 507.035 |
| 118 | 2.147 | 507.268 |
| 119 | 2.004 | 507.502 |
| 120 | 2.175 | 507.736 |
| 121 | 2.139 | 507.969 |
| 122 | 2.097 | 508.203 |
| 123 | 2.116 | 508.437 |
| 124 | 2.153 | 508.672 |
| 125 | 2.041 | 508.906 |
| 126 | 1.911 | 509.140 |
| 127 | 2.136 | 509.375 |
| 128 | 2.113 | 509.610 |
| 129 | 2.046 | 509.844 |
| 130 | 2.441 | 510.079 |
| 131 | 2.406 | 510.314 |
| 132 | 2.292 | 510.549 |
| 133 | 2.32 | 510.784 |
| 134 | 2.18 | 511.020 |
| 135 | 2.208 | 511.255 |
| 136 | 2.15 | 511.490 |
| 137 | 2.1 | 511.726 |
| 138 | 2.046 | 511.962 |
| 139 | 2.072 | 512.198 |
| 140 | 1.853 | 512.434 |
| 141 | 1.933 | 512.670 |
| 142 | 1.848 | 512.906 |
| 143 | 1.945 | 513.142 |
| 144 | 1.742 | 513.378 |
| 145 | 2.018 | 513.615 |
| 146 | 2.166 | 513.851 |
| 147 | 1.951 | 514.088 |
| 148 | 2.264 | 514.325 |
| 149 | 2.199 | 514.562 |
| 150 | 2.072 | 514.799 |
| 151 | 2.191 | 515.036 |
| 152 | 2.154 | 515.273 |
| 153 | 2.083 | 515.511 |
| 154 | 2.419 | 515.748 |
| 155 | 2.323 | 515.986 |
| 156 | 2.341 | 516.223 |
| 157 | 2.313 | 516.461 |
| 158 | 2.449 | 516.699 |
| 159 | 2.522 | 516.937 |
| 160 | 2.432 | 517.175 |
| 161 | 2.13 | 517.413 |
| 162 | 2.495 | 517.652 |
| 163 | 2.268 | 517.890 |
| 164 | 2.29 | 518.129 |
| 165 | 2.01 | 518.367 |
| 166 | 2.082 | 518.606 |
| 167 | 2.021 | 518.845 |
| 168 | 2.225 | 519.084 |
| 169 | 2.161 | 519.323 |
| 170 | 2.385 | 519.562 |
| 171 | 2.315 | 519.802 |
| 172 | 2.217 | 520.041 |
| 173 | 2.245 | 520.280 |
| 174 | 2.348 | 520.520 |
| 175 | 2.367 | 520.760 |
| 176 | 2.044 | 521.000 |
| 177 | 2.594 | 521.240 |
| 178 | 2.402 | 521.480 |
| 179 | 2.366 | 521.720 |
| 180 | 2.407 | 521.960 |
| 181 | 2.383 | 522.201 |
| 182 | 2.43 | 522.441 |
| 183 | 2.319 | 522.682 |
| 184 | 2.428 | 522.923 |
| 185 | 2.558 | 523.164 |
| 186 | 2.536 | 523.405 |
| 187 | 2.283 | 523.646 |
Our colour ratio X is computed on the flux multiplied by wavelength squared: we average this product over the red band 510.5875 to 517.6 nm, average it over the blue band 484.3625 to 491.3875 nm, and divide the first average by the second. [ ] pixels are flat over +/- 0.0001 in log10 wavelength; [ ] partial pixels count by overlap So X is 1.45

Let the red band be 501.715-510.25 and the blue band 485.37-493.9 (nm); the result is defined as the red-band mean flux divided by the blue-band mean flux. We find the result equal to 1.23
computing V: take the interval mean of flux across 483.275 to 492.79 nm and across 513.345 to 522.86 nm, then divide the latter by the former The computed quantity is 1.36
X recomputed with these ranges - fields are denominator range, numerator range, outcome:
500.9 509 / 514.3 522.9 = 1.18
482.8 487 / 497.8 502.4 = 1.23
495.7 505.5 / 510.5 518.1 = 1.21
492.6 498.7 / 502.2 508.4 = 1.17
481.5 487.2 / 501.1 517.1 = 1.44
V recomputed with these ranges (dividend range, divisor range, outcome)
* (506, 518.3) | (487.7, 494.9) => 1.19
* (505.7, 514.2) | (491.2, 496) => 1.14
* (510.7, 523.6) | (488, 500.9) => 1.21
